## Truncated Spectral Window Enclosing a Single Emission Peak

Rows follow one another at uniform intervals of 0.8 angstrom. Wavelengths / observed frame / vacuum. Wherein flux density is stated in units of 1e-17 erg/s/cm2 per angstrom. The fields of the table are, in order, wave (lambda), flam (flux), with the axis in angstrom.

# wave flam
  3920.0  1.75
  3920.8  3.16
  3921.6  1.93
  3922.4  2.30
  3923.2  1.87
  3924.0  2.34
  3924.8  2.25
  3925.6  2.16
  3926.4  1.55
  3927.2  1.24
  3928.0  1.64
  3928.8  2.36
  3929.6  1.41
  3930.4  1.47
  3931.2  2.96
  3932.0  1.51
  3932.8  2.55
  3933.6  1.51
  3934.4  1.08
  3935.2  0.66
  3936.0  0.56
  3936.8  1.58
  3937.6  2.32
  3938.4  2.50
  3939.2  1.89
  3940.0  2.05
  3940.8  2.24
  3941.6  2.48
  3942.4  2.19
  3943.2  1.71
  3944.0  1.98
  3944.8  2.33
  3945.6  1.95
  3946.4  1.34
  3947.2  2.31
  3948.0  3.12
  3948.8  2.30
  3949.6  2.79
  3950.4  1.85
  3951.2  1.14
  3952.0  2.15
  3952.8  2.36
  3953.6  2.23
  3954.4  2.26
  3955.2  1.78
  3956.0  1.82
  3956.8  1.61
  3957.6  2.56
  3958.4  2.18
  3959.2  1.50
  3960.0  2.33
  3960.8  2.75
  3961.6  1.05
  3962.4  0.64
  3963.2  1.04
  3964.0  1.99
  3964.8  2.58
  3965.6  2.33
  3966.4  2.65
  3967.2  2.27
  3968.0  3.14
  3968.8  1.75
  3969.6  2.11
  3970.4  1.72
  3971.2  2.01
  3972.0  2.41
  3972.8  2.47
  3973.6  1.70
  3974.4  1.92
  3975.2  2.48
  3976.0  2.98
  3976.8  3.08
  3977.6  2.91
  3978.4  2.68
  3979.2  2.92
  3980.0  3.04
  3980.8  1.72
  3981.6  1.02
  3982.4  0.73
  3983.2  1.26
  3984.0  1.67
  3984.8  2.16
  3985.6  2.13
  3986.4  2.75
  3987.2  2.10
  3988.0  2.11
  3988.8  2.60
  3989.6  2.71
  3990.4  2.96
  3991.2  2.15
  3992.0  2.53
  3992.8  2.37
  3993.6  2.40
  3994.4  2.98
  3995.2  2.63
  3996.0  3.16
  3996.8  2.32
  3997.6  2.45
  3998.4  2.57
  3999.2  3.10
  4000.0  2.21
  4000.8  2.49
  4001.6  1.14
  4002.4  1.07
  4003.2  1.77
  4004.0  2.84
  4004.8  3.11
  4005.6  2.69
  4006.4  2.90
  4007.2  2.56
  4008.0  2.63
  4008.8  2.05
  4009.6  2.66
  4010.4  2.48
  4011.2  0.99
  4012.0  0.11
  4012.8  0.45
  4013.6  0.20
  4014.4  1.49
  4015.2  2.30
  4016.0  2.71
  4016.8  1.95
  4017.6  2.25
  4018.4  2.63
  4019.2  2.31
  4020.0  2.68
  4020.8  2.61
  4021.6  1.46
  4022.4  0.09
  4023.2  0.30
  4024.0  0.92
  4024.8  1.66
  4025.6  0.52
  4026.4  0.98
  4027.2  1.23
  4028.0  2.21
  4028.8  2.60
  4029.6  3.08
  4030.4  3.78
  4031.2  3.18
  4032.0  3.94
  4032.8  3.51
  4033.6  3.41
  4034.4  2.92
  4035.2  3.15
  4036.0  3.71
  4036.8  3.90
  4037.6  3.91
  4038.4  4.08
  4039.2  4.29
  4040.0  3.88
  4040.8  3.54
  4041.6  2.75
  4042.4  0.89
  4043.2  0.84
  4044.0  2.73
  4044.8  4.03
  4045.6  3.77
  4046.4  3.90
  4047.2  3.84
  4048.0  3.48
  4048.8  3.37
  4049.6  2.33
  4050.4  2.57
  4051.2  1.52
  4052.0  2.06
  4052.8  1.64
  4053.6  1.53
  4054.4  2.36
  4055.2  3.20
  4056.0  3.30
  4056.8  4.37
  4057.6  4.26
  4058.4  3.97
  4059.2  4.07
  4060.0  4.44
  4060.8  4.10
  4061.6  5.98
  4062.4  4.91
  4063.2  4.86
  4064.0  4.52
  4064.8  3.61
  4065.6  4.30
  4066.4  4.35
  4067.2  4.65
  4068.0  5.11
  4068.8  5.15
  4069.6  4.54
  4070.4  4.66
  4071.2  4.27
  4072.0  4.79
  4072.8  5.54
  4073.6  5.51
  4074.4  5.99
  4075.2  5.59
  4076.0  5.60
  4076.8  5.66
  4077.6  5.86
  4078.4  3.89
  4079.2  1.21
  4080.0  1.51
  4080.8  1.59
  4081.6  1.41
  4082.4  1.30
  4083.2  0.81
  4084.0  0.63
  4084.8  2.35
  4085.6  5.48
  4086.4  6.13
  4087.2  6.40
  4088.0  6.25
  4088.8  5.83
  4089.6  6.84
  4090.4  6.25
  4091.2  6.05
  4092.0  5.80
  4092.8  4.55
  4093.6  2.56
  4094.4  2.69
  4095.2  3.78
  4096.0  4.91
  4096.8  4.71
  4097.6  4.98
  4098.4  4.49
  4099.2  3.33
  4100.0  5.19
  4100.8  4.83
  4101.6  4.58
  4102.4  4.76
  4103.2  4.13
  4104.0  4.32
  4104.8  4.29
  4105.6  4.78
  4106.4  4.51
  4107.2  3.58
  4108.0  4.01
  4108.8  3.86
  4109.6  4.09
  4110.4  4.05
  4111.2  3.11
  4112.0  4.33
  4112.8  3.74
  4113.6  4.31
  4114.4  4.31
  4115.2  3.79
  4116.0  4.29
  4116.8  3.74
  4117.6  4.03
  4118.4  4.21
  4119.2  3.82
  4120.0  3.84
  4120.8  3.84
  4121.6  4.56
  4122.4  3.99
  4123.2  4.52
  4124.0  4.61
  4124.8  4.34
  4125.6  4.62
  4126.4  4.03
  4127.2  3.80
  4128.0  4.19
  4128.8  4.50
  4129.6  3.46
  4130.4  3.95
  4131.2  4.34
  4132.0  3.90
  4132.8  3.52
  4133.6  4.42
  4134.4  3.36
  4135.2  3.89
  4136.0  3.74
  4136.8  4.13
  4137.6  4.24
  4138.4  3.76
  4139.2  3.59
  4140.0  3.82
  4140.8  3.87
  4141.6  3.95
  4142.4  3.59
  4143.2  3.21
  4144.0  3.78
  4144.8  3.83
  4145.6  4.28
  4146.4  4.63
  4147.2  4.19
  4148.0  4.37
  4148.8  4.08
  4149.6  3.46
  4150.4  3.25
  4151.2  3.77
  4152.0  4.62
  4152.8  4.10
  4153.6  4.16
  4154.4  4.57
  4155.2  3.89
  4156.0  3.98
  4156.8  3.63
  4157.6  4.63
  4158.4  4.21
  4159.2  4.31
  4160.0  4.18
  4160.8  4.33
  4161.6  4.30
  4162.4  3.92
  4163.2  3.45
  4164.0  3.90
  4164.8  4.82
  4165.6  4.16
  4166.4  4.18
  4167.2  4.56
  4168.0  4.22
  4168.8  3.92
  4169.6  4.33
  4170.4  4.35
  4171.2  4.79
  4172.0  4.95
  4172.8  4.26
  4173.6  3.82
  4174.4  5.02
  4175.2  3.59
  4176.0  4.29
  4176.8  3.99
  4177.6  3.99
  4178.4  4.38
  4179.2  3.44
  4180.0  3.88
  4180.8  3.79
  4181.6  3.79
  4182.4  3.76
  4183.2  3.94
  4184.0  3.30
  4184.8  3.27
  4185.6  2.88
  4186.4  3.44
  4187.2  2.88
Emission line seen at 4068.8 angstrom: Ly-alpha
